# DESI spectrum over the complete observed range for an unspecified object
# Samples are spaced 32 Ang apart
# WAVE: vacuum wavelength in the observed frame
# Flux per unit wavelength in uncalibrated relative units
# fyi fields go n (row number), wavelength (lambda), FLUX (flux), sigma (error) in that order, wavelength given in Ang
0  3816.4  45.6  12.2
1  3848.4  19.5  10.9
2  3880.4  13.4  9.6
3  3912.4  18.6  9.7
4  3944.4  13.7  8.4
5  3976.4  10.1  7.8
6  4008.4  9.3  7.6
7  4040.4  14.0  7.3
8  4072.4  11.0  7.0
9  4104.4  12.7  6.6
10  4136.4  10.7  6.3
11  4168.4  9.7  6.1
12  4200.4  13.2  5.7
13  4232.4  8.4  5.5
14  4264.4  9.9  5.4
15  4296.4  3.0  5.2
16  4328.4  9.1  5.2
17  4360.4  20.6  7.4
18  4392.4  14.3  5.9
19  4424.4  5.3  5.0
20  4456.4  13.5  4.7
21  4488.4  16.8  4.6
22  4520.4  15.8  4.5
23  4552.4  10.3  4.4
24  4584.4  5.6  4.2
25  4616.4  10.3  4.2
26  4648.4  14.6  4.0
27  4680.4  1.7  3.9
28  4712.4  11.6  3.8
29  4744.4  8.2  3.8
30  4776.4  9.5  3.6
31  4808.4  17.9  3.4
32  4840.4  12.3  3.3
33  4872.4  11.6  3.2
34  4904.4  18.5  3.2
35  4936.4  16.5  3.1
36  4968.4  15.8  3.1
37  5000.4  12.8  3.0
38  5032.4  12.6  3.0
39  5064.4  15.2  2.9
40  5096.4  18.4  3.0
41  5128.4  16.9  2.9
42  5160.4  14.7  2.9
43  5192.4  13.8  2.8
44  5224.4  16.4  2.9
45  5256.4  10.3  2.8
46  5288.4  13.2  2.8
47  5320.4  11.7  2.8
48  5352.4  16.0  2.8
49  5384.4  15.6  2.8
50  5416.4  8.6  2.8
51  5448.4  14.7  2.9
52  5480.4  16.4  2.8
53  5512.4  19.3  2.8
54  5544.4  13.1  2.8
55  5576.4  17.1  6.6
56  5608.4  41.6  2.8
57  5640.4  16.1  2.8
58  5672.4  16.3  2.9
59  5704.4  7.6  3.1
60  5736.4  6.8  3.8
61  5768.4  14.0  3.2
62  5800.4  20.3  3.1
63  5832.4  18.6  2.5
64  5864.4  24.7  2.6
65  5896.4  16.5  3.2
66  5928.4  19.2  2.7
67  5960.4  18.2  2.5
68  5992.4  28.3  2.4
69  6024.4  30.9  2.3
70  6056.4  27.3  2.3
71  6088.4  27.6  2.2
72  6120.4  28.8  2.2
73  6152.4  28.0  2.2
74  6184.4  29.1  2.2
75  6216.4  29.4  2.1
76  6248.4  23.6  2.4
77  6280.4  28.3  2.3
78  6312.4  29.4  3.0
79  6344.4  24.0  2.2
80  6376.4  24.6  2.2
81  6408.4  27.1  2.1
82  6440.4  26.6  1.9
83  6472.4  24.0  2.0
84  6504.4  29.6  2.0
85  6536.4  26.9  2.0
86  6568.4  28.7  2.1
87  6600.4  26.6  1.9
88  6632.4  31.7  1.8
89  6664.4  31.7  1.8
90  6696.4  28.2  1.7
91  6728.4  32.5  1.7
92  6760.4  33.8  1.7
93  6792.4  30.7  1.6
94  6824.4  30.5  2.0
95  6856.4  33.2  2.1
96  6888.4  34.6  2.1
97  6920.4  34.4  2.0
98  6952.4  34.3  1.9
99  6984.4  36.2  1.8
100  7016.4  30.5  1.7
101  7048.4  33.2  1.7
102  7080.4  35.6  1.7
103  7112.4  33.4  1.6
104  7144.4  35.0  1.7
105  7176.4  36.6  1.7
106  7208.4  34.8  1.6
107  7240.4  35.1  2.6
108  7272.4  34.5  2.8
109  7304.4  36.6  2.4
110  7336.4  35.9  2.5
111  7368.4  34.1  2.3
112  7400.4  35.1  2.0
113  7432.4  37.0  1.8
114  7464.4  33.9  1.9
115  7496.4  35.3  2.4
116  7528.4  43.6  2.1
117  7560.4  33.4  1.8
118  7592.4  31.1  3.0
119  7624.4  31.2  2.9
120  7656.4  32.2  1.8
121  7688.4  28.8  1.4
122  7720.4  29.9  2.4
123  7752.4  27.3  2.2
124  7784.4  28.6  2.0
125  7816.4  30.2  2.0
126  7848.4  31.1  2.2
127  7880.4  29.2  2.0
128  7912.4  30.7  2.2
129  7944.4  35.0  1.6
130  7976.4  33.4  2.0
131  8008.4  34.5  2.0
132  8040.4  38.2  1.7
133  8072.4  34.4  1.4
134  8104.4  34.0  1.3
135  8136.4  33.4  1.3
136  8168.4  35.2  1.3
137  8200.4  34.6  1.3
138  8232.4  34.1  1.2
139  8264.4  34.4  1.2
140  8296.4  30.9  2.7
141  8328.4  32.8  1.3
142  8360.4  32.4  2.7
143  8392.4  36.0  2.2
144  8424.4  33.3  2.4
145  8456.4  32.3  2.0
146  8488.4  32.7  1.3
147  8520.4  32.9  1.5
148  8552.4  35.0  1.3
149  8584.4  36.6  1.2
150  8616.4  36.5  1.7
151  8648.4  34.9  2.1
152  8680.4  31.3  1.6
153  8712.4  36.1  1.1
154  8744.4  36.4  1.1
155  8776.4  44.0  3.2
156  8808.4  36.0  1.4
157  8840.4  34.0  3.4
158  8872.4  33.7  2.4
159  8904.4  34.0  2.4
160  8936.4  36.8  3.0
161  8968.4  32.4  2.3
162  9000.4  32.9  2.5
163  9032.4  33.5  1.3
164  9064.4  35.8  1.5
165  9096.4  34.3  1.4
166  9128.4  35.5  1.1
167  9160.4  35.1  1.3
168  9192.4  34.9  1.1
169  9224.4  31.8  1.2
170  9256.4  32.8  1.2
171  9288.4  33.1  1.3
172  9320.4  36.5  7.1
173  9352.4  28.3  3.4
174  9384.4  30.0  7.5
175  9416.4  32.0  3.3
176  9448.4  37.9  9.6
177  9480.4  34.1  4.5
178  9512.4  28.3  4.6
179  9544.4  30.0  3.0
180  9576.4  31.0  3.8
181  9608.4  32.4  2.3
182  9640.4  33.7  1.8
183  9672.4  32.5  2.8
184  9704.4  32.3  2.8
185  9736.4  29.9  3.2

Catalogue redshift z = 0.50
